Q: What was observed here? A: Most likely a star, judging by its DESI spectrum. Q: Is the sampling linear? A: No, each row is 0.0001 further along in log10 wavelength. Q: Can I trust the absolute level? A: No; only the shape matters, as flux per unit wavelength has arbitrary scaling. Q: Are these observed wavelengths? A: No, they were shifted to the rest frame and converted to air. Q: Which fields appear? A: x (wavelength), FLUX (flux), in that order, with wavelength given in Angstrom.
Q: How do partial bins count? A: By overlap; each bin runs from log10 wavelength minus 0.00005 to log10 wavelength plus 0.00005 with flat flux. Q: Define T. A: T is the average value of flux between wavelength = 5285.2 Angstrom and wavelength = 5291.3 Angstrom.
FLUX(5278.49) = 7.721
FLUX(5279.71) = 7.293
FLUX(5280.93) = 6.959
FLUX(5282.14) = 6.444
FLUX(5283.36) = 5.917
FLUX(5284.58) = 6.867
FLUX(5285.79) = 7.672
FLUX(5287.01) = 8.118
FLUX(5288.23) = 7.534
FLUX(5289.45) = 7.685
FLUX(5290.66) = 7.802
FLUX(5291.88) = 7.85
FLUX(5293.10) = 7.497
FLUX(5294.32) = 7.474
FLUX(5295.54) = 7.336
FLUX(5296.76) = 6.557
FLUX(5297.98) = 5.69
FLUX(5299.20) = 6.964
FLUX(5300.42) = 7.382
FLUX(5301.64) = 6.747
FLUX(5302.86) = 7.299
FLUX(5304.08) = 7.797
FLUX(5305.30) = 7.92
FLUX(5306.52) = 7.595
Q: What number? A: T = 7.76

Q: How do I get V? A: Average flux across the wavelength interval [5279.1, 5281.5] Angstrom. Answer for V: 7.11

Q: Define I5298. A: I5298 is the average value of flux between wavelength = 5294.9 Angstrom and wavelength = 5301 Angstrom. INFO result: 6.78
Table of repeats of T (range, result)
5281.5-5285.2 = 6.43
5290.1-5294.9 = 7.65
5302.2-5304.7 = 7.54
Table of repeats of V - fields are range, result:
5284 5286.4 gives 7.29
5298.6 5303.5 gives 7.11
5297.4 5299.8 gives 6.33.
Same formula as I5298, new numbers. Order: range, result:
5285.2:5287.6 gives 7.89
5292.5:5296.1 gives 7.43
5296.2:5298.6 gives 6.12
